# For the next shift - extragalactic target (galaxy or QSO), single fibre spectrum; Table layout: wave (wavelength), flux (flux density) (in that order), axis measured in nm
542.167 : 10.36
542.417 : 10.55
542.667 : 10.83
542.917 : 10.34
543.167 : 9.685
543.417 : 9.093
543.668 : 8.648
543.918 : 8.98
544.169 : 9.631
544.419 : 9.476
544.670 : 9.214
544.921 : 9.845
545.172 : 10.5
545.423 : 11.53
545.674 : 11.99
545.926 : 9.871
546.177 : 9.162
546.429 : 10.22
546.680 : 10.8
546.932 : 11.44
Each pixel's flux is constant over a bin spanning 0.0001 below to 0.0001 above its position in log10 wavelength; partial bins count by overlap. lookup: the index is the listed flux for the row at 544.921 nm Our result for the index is 9.845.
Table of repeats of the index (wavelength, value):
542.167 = 10.36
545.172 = 10.5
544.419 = 9.476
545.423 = 11.53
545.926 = 9.871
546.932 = 11.44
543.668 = 8.648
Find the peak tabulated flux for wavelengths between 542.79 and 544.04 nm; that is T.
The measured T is 10.34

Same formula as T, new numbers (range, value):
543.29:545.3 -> 10.5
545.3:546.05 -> 11.99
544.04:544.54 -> 9.631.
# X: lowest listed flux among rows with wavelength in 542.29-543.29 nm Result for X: 9.685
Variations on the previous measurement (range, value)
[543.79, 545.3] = 8.98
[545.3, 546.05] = 9.871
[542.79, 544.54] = 8.648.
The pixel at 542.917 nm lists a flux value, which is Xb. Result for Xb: 10.34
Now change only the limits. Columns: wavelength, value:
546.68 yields 10.8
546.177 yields 9.162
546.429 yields 10.22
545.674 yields 11.99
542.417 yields 10.55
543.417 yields 9.093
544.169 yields 9.631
